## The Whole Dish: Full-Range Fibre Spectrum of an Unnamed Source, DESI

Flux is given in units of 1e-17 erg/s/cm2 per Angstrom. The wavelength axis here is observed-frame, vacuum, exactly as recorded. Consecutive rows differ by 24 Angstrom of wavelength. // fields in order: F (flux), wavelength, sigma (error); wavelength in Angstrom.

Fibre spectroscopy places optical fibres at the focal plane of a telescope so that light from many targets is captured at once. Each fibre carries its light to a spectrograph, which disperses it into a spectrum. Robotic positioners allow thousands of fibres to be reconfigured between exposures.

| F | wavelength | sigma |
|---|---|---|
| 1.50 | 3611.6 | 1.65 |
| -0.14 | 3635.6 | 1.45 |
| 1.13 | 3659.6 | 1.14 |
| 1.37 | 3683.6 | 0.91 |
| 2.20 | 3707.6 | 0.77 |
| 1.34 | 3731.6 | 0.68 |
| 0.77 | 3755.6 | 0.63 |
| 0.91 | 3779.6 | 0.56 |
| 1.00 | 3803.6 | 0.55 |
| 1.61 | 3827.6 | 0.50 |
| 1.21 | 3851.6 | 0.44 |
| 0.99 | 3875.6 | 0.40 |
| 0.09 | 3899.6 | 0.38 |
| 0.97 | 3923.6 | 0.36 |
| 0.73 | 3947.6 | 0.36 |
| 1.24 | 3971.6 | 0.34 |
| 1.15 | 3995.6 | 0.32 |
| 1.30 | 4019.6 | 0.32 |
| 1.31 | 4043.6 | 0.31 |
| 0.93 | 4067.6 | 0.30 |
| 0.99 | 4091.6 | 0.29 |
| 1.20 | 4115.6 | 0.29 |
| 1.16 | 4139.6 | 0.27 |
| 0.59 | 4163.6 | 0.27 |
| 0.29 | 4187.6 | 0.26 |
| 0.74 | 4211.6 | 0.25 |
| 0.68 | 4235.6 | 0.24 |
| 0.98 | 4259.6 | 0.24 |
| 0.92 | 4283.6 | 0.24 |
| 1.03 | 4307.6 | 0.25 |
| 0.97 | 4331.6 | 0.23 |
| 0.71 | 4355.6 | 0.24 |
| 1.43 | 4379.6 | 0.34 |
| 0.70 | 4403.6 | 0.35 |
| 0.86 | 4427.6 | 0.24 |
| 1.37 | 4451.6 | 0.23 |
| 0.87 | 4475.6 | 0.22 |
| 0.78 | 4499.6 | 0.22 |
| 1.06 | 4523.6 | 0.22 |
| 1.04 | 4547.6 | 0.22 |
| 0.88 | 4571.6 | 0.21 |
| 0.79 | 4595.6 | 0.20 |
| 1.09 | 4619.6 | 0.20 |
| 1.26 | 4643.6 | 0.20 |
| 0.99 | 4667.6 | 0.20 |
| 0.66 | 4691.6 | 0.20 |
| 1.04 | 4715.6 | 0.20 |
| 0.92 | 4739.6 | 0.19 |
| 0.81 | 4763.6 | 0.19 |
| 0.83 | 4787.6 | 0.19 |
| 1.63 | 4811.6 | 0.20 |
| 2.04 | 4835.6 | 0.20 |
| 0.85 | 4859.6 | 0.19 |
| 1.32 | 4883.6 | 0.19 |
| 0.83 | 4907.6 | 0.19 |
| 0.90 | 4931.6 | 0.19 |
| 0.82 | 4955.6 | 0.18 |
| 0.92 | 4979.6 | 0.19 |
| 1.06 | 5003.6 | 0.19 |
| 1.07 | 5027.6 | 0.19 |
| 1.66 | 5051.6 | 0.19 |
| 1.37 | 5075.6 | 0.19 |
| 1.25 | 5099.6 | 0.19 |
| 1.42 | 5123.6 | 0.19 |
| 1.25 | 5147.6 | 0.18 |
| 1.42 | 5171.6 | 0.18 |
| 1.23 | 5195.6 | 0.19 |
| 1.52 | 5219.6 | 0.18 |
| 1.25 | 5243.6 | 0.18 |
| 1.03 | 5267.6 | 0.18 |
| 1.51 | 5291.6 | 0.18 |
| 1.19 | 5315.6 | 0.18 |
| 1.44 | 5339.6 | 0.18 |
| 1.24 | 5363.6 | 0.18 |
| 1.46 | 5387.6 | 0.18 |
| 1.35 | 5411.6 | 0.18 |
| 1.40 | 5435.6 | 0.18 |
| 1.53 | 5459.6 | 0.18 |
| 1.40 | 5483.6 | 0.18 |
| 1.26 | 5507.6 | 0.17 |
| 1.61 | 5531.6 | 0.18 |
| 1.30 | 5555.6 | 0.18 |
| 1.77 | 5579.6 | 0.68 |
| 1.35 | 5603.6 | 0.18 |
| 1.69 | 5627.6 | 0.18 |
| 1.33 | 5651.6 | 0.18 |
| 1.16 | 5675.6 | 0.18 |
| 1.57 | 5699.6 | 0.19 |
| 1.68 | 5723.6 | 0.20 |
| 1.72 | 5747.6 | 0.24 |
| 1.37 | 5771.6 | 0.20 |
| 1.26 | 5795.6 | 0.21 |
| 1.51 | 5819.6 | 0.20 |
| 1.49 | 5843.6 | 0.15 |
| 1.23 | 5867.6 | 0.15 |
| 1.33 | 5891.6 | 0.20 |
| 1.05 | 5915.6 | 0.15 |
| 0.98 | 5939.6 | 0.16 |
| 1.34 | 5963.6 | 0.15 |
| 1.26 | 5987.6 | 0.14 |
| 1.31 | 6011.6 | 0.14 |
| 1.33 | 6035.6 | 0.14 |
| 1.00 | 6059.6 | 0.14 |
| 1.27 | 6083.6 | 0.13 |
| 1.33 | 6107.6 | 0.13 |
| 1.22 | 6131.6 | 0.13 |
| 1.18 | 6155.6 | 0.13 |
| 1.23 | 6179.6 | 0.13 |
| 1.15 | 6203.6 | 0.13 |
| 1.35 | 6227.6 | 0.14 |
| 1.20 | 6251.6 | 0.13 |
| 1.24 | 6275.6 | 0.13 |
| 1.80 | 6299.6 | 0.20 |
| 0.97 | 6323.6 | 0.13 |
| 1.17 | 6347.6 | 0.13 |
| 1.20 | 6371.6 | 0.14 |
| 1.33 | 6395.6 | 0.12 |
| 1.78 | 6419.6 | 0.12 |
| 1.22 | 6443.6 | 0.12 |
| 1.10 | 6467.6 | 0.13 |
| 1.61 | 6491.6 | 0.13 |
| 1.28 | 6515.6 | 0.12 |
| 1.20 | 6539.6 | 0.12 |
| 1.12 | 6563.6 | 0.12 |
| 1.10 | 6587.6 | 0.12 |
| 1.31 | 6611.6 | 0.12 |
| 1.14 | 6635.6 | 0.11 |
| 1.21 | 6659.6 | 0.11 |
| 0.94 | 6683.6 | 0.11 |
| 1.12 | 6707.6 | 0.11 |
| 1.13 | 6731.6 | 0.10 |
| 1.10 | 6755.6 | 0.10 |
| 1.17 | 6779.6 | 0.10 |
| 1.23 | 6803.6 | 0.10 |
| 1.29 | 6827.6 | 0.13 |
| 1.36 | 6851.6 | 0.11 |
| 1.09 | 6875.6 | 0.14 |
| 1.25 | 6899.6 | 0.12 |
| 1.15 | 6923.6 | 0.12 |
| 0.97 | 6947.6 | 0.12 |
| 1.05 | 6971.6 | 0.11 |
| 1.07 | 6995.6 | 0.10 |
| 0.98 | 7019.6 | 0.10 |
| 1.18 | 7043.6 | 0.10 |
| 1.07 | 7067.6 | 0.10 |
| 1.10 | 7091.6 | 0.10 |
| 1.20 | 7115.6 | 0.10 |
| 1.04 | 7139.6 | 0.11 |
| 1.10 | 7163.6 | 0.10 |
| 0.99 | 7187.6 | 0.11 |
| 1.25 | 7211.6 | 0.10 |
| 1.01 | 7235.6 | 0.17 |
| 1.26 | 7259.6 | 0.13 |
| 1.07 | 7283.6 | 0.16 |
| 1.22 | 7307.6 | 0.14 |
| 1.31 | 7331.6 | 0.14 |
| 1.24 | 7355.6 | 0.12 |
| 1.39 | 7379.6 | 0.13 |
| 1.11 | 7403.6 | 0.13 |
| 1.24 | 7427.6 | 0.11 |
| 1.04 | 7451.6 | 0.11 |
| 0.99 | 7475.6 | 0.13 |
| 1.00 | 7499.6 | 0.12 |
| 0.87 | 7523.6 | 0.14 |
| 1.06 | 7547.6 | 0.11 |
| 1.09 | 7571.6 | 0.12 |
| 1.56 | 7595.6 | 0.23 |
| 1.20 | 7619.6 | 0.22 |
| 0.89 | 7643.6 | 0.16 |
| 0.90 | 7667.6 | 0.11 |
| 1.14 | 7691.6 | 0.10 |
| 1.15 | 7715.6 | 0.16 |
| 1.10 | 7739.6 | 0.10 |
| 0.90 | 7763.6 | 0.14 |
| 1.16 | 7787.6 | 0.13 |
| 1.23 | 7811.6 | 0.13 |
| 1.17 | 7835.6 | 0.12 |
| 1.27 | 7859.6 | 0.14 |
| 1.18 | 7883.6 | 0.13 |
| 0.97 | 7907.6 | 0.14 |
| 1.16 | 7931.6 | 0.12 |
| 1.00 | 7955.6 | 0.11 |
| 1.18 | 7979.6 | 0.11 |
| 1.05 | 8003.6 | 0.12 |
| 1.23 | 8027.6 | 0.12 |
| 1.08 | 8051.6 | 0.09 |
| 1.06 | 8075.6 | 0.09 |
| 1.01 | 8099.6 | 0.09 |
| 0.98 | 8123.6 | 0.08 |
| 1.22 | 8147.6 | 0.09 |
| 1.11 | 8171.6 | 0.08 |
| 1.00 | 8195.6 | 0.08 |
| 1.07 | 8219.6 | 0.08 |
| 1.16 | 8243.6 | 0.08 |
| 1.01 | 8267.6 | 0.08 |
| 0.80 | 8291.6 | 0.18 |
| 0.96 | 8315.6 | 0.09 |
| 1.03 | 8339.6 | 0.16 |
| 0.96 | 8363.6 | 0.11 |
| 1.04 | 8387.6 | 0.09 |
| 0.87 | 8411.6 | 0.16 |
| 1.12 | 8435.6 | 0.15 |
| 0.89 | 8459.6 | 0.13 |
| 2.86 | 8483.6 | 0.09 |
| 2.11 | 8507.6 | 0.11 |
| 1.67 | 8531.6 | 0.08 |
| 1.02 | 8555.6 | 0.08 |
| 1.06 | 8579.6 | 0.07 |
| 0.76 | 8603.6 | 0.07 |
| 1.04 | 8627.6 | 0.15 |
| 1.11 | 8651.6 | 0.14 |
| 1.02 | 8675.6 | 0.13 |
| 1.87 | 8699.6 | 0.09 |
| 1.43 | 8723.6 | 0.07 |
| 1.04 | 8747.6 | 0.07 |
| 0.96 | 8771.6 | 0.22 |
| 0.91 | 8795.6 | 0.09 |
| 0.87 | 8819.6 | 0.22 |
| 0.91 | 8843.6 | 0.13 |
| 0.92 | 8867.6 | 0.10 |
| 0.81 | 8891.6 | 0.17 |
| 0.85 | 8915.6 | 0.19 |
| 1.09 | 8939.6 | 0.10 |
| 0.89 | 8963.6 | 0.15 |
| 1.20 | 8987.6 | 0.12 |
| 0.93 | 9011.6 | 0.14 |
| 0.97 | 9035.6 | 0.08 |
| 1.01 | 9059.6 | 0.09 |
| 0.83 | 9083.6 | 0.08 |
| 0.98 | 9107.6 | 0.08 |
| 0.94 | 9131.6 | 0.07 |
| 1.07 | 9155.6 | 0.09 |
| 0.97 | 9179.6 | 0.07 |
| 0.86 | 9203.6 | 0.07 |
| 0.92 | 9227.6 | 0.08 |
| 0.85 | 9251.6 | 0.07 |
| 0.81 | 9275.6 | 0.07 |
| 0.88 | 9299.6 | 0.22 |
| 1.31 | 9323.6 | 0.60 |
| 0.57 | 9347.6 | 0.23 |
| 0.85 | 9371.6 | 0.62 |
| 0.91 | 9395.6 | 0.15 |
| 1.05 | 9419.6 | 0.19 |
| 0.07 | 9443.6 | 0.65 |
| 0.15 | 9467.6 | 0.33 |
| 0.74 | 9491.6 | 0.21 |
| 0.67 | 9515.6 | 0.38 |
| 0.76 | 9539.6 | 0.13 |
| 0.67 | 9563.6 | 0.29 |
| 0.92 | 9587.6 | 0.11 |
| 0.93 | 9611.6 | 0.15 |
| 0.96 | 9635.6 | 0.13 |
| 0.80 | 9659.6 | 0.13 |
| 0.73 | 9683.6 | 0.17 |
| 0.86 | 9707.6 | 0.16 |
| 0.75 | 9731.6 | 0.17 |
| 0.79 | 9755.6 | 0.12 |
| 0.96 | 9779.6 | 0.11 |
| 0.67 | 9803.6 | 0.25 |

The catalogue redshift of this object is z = 0.294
